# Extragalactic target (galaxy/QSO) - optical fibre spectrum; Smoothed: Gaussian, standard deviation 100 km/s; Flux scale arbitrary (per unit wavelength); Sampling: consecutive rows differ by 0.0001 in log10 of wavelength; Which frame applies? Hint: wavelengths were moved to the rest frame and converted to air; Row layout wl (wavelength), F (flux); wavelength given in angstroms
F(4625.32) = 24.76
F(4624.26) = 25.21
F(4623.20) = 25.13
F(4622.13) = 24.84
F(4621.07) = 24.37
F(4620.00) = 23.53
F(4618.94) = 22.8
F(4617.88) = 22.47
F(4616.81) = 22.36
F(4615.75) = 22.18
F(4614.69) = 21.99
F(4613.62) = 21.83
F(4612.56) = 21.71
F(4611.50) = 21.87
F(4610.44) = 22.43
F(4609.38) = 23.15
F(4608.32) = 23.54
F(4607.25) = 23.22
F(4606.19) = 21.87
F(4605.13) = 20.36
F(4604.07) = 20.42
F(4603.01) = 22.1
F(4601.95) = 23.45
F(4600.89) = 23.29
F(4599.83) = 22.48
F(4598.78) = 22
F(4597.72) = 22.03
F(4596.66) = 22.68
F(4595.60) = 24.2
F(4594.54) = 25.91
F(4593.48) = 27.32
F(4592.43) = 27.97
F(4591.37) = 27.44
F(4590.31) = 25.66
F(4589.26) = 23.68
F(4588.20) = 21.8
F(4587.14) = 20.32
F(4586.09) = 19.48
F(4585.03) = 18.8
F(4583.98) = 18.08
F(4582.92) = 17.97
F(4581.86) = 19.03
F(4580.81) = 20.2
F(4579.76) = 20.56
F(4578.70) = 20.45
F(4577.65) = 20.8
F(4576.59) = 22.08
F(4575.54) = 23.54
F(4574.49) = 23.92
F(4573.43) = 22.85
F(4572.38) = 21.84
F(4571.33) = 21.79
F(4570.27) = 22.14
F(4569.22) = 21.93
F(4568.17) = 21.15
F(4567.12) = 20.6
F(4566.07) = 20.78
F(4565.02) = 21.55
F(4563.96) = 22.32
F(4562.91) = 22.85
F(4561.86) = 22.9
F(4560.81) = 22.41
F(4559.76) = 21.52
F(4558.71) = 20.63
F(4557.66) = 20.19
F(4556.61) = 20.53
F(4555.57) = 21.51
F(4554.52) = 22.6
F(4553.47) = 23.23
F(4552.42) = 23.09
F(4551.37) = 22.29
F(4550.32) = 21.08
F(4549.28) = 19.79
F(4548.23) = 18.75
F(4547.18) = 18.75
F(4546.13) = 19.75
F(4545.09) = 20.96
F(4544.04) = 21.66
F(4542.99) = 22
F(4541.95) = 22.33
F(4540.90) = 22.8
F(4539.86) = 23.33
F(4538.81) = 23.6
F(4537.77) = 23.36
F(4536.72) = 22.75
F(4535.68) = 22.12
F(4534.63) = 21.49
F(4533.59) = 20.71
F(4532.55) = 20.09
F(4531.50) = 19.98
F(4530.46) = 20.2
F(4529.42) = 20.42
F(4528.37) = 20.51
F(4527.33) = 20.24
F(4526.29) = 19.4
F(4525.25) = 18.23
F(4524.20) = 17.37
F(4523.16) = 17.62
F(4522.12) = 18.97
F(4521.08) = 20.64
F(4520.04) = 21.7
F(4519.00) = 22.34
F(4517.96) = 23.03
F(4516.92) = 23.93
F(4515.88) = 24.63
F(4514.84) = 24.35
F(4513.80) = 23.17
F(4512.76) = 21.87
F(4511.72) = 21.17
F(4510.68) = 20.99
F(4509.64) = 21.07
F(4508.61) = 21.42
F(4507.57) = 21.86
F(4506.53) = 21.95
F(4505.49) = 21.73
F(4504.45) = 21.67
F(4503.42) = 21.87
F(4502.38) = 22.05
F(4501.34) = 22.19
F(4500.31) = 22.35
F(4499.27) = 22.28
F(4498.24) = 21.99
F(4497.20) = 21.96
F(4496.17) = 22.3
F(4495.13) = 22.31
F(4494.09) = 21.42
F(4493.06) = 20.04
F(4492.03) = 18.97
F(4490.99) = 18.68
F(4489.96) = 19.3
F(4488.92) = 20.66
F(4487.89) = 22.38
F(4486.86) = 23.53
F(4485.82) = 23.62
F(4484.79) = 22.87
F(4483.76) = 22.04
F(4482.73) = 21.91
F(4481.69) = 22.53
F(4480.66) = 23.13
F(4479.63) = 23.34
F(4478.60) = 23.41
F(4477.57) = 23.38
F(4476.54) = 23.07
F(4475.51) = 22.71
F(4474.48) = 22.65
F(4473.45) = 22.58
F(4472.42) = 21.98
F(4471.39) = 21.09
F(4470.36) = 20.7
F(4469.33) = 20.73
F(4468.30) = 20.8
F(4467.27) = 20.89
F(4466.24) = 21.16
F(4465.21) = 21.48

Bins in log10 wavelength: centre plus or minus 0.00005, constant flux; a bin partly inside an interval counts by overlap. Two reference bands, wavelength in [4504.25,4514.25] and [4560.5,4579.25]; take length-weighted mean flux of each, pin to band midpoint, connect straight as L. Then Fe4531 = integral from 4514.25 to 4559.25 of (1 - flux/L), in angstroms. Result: 1.2 angstroms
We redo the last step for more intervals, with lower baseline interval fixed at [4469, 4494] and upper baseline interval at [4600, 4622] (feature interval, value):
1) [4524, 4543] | 0.9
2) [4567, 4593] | 0.6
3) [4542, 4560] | 0.9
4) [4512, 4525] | 0.3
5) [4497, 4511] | 0.1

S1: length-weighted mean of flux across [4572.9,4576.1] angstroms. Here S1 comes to 23.4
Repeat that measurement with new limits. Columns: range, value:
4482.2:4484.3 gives 22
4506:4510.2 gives 21.6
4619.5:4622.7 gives 24.2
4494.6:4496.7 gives 22.3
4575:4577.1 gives 22.9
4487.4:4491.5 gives 20.2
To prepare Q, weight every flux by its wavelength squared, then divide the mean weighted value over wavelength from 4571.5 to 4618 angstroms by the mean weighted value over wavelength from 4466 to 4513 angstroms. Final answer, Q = 1.07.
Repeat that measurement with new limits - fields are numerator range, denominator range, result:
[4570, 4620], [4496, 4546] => 1.07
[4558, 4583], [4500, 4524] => 1.01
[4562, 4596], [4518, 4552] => 1.08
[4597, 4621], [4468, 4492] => 1.08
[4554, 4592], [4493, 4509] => 1.02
